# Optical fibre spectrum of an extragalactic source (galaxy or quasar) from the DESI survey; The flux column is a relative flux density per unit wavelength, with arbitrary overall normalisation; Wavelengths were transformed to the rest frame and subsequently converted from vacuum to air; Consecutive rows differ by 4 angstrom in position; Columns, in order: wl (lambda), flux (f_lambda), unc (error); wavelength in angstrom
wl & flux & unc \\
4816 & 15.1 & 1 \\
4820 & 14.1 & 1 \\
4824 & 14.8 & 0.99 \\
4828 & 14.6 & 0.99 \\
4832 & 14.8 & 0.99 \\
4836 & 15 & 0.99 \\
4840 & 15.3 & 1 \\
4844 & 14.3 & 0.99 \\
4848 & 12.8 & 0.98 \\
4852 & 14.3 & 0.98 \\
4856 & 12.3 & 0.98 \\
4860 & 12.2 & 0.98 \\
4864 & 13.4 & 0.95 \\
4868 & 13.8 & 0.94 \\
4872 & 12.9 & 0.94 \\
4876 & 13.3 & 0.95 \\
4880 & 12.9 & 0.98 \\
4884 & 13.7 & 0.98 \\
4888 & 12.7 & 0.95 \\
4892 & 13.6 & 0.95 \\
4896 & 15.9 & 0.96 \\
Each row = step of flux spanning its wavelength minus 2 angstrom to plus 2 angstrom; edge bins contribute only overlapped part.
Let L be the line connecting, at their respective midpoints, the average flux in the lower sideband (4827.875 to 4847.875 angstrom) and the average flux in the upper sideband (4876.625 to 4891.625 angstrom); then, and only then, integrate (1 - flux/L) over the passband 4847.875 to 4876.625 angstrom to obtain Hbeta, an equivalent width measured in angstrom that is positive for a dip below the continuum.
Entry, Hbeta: 1.5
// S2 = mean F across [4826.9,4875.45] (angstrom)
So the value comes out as 13.8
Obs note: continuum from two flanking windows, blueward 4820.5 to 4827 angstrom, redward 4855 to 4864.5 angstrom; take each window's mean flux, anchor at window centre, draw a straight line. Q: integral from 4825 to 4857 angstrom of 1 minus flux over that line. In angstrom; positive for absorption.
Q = -1.5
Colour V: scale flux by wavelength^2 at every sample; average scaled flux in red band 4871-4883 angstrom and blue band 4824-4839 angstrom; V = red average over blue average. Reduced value 0.9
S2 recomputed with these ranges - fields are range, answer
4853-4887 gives 13.1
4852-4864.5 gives 12.8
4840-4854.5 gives 14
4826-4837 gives 14.8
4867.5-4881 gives 13.2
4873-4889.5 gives 13.1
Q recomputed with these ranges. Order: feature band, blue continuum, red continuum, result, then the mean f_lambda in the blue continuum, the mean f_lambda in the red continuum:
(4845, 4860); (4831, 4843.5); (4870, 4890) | 1.3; 15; 13.1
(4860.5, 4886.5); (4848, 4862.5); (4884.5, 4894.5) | -0.2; 12.9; 13.4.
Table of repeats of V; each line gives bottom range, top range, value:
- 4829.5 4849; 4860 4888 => 0.92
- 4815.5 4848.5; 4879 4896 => 0.95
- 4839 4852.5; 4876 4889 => 0.95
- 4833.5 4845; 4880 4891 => 0.90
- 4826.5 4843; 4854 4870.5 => 0.88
